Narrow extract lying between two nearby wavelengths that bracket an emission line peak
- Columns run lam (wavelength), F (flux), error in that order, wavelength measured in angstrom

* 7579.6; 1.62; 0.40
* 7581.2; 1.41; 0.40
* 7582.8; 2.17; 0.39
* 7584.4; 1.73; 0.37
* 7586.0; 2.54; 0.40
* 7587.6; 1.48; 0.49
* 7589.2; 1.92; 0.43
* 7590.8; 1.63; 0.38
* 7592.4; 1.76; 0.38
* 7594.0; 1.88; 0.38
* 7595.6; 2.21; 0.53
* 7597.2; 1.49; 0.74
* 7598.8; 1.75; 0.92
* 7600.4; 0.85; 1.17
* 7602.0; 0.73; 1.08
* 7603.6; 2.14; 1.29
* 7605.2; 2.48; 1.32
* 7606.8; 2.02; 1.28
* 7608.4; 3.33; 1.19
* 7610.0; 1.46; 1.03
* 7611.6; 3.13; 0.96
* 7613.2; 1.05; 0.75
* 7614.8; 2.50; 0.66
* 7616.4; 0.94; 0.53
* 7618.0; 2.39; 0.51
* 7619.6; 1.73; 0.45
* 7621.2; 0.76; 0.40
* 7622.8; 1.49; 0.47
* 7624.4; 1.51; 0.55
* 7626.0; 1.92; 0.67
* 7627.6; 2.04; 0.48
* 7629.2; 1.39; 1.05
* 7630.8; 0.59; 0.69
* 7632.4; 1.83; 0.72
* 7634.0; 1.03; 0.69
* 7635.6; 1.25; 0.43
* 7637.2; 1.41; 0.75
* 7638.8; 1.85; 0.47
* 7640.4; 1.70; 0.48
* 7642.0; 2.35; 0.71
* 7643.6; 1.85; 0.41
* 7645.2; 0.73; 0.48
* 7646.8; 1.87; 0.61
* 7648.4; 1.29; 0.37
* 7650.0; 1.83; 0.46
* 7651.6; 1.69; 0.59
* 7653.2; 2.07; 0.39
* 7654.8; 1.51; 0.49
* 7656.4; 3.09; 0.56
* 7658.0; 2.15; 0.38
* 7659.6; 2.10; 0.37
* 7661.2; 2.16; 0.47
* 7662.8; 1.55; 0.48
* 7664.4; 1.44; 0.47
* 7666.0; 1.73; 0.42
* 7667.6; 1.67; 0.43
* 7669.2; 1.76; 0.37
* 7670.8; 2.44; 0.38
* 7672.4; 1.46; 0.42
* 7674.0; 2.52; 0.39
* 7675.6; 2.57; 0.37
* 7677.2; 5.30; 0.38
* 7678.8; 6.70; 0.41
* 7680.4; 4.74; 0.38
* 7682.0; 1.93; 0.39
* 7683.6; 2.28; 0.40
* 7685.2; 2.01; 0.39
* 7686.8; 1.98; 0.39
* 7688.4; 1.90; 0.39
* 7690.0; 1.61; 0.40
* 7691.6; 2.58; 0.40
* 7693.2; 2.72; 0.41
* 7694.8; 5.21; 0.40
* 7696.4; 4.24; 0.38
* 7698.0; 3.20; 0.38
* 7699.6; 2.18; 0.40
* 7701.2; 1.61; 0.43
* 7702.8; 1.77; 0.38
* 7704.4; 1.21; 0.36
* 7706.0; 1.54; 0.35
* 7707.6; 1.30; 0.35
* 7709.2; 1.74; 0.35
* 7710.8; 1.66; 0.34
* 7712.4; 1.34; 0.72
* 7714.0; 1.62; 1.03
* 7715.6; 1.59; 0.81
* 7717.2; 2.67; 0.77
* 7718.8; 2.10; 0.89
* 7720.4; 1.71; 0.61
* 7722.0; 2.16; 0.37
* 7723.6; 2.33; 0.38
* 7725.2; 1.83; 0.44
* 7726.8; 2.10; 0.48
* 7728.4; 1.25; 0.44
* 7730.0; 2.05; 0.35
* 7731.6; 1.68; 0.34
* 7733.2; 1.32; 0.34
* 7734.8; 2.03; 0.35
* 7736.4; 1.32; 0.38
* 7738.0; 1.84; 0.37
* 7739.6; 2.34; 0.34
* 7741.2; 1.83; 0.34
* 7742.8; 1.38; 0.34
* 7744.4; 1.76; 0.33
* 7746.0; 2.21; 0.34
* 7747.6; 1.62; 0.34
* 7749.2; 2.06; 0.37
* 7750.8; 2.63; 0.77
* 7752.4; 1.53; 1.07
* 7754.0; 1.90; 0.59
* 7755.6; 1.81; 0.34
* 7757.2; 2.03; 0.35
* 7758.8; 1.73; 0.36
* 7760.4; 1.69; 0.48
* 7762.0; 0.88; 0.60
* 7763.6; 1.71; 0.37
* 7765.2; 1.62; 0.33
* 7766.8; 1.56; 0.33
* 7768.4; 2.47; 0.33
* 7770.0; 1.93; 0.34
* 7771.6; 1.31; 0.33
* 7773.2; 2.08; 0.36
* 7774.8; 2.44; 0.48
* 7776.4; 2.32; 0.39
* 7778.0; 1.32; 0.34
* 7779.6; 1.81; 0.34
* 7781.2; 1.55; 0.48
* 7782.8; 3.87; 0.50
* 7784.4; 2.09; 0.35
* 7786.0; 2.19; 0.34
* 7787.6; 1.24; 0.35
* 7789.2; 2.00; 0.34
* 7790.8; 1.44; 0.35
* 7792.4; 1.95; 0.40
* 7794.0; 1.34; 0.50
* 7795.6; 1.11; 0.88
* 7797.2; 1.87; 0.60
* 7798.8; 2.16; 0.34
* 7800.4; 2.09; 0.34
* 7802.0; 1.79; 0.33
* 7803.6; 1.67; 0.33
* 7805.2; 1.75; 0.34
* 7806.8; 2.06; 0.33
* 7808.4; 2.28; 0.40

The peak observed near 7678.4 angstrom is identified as [S II] 6716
